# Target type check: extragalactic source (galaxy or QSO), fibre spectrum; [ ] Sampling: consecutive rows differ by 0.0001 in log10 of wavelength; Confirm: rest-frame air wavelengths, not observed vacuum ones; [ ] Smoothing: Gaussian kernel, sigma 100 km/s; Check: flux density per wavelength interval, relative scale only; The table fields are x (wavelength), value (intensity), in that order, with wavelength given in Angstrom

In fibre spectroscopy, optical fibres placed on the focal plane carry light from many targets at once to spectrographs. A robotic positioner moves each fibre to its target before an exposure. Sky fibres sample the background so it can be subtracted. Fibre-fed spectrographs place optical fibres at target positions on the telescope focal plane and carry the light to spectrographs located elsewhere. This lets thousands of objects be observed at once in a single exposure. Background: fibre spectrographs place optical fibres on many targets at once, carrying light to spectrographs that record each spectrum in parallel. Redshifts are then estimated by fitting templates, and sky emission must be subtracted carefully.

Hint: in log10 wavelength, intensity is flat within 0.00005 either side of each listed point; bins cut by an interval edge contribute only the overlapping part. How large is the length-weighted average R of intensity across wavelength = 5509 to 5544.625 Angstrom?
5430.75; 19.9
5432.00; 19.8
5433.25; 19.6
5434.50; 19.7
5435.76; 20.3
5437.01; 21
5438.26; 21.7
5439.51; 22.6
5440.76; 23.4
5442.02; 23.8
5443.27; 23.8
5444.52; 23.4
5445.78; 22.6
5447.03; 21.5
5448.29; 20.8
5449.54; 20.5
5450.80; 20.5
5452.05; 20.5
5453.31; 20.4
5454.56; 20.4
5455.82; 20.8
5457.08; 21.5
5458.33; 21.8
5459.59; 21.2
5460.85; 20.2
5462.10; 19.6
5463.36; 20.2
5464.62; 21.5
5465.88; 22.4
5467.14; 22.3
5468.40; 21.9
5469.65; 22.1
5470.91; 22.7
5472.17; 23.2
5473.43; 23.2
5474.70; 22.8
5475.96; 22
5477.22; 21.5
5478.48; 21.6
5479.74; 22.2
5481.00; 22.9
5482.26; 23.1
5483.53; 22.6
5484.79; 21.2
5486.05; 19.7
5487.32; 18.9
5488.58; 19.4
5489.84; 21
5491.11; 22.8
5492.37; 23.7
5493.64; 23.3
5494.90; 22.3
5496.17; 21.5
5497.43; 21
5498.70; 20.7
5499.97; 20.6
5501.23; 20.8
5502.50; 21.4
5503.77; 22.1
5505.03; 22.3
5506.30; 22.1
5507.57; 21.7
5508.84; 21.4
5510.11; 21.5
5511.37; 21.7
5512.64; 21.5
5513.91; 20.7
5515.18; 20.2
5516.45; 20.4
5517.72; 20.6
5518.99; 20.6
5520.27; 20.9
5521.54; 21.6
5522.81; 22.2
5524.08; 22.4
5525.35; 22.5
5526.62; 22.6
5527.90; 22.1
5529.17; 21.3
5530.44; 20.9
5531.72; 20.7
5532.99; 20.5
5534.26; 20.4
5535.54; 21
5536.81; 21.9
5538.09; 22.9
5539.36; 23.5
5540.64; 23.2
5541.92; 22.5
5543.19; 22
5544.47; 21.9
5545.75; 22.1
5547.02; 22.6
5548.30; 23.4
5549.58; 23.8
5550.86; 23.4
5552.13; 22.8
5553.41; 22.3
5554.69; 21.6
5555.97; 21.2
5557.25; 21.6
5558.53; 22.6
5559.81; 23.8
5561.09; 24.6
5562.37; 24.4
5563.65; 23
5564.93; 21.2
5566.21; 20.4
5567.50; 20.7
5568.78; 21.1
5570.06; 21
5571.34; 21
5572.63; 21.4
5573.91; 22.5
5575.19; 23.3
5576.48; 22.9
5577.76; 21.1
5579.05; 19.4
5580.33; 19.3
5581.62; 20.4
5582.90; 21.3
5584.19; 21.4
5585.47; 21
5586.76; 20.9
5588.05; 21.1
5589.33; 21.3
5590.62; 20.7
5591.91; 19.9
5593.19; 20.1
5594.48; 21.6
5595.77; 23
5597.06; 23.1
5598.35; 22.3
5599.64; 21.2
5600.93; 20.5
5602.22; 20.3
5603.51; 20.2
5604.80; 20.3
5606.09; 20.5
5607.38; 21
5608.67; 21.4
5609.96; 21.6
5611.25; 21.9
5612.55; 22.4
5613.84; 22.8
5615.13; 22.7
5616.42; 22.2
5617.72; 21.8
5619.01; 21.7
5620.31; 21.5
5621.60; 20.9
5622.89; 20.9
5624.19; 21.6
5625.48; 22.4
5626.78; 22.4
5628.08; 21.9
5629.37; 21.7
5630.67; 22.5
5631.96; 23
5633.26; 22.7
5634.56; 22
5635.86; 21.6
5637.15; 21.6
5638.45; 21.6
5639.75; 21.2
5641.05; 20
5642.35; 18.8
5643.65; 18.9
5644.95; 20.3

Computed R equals 21.6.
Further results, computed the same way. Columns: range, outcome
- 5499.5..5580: 21.8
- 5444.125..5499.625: 21.6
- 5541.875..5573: 22.3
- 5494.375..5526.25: 21.4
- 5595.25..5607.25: 21.2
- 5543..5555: 22.6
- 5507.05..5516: 21.2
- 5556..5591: 21.6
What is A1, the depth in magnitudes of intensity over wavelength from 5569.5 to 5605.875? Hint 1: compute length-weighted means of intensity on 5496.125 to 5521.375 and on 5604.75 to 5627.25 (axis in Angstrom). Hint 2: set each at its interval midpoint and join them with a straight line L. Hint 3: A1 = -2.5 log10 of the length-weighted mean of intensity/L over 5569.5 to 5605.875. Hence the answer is 0.02 mag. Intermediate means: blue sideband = 21.2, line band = 21.2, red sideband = 21.7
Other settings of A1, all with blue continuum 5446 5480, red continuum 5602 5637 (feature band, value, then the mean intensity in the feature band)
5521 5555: -0.03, 22.2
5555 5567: -0.04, 22.5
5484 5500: 0.01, 21.3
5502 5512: -0.01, 21.8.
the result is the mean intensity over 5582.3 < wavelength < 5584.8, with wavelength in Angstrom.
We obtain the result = 21.3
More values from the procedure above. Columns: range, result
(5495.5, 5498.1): 21.2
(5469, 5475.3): 22.8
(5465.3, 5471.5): 22.3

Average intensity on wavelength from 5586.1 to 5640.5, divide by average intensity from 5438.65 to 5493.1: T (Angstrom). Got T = 0.99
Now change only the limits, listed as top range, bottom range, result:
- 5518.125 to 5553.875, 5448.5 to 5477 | 1.03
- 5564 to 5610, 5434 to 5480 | 0.98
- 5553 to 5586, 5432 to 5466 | 1.02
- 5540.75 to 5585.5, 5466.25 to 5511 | 1.01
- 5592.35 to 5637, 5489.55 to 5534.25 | 1.01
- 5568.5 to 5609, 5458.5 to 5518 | 0.98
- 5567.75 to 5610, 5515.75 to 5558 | 0.96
